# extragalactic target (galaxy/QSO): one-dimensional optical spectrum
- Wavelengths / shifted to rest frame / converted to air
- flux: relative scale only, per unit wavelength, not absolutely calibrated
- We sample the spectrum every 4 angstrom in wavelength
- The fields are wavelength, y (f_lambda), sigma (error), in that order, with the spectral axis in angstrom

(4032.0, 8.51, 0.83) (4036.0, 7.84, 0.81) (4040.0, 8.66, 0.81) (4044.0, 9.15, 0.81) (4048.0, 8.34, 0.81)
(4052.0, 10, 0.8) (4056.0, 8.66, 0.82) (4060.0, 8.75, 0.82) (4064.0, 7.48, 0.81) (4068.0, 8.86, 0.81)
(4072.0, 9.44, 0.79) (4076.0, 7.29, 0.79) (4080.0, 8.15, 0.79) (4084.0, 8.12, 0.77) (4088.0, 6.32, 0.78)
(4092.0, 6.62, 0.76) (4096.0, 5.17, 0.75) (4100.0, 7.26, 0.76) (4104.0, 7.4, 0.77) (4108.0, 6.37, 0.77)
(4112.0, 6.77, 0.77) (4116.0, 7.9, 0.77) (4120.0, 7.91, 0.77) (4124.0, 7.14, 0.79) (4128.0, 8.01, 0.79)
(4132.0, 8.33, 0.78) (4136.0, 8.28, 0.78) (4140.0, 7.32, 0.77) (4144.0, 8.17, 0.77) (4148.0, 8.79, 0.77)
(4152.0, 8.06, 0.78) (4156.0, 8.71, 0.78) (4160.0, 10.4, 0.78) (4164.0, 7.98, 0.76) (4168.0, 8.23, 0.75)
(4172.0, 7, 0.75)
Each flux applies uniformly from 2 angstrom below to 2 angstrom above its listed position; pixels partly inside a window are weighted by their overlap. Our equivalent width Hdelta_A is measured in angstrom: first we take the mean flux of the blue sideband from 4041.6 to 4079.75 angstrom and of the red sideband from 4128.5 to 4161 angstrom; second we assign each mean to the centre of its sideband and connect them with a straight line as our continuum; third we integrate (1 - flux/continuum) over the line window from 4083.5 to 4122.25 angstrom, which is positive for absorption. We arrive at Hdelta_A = 7.22 angstrom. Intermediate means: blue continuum 8.64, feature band 6.94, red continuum 8.43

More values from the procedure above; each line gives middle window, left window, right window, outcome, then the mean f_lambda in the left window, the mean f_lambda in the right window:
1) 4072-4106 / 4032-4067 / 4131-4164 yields 5.5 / 8.61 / 8.48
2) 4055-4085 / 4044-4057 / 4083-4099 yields -2.1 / 9.05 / 6.5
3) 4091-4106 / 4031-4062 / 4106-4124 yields 1.9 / 8.75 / 7.23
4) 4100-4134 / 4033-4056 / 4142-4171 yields 4.6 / 8.77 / 8.56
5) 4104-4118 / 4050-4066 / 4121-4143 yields 1.8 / 8.72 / 7.84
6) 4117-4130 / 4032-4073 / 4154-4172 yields 1.4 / 8.69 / 8.63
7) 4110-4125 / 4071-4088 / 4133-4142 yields 0.8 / 7.95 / 7.86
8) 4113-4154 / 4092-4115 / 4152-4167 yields -0.8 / 6.65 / 8.85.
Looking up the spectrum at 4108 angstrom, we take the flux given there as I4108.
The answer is 6.37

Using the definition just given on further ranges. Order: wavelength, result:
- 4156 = 8.71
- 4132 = 8.33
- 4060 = 8.75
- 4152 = 8.06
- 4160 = 10.4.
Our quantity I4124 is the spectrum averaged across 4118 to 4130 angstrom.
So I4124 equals 7.69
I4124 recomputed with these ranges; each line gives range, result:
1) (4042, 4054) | 9.16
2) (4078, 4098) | 6.88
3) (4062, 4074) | 8.59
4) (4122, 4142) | 7.82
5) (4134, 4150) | 8.14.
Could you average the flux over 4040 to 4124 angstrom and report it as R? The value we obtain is 7.8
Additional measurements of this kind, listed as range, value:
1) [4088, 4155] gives 7.45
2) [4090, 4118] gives 6.78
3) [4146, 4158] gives 8.52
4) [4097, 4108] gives 6.96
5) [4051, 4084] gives 8.51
